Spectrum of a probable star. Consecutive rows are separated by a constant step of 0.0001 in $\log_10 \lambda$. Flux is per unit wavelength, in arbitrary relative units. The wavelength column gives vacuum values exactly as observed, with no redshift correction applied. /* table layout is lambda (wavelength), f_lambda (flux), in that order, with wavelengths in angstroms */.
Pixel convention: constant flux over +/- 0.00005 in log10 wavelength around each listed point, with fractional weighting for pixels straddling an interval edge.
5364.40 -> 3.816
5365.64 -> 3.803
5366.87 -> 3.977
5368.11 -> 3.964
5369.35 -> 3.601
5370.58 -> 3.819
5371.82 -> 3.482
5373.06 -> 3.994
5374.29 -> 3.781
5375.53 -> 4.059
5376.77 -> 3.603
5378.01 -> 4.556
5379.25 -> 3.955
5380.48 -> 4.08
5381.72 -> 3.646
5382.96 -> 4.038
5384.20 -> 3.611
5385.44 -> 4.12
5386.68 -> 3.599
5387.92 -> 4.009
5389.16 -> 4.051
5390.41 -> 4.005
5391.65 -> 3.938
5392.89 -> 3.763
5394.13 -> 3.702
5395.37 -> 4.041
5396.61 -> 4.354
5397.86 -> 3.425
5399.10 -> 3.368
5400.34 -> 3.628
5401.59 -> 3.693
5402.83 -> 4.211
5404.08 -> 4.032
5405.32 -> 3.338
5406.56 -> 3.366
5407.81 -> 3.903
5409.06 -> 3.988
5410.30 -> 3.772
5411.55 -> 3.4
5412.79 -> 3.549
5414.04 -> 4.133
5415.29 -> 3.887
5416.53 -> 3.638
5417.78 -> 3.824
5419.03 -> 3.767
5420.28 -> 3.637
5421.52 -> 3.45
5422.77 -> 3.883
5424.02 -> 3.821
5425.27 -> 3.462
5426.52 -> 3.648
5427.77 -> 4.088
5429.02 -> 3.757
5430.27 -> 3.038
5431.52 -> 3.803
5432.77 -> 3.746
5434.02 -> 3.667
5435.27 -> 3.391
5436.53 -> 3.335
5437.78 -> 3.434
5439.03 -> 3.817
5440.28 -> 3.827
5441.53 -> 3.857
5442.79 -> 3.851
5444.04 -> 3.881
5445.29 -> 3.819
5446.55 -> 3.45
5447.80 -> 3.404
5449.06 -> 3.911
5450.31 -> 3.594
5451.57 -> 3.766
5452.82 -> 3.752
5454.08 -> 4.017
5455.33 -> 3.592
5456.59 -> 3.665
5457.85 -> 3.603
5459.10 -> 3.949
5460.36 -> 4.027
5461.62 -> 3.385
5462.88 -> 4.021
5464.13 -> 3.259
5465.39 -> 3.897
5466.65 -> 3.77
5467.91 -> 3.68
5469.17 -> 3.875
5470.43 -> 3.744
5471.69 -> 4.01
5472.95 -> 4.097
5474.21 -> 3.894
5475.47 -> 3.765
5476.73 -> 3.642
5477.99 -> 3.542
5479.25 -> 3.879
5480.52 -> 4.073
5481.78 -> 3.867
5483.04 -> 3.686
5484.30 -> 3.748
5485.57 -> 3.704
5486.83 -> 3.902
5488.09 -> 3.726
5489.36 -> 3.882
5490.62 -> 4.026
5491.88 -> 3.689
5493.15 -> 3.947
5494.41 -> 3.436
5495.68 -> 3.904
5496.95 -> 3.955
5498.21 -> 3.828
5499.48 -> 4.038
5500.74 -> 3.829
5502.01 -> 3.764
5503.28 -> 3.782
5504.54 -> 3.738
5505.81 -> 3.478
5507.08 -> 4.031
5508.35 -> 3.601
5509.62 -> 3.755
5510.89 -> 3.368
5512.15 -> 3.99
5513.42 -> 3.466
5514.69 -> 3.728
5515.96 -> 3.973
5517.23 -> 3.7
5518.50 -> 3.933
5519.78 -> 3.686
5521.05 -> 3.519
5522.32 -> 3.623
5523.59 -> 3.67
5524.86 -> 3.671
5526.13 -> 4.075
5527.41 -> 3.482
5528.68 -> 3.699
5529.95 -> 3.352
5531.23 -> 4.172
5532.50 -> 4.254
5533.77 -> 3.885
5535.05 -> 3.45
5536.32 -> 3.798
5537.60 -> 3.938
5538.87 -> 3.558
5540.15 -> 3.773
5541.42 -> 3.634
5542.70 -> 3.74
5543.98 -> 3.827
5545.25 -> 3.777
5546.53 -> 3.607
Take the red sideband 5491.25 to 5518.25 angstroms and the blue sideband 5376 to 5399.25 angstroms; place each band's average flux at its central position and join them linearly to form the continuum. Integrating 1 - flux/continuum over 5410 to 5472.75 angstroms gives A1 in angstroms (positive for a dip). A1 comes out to 2.0 angstroms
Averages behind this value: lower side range 3.9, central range 3.71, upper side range 3.76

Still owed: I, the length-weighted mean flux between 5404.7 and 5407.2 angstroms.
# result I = 3.36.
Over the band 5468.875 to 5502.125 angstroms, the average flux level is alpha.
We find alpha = 3.83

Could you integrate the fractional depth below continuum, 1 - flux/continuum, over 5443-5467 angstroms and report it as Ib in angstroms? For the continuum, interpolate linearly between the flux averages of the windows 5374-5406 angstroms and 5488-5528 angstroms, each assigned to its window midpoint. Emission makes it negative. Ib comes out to 0.52 angstroms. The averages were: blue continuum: 3.87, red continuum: 3.76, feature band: 3.73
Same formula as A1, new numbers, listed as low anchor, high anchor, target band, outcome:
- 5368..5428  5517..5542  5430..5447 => 0.6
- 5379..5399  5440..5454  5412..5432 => 0.5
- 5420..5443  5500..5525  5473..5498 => -0.8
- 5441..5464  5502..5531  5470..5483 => -0.4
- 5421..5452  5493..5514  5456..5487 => -0.6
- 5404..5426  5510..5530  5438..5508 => -1.6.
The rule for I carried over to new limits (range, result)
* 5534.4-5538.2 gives 3.72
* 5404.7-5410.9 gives 3.68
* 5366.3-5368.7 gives 3.96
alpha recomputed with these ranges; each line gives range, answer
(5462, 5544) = 3.77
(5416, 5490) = 3.73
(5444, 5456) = 3.71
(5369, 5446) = 3.77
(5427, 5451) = 3.67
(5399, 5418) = 3.74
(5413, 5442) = 3.69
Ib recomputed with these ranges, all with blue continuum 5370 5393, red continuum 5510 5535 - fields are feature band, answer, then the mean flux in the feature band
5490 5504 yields -0.24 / 3.84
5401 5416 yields 0.39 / 3.77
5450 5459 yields 0.21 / 3.73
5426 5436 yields 0.54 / 3.64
